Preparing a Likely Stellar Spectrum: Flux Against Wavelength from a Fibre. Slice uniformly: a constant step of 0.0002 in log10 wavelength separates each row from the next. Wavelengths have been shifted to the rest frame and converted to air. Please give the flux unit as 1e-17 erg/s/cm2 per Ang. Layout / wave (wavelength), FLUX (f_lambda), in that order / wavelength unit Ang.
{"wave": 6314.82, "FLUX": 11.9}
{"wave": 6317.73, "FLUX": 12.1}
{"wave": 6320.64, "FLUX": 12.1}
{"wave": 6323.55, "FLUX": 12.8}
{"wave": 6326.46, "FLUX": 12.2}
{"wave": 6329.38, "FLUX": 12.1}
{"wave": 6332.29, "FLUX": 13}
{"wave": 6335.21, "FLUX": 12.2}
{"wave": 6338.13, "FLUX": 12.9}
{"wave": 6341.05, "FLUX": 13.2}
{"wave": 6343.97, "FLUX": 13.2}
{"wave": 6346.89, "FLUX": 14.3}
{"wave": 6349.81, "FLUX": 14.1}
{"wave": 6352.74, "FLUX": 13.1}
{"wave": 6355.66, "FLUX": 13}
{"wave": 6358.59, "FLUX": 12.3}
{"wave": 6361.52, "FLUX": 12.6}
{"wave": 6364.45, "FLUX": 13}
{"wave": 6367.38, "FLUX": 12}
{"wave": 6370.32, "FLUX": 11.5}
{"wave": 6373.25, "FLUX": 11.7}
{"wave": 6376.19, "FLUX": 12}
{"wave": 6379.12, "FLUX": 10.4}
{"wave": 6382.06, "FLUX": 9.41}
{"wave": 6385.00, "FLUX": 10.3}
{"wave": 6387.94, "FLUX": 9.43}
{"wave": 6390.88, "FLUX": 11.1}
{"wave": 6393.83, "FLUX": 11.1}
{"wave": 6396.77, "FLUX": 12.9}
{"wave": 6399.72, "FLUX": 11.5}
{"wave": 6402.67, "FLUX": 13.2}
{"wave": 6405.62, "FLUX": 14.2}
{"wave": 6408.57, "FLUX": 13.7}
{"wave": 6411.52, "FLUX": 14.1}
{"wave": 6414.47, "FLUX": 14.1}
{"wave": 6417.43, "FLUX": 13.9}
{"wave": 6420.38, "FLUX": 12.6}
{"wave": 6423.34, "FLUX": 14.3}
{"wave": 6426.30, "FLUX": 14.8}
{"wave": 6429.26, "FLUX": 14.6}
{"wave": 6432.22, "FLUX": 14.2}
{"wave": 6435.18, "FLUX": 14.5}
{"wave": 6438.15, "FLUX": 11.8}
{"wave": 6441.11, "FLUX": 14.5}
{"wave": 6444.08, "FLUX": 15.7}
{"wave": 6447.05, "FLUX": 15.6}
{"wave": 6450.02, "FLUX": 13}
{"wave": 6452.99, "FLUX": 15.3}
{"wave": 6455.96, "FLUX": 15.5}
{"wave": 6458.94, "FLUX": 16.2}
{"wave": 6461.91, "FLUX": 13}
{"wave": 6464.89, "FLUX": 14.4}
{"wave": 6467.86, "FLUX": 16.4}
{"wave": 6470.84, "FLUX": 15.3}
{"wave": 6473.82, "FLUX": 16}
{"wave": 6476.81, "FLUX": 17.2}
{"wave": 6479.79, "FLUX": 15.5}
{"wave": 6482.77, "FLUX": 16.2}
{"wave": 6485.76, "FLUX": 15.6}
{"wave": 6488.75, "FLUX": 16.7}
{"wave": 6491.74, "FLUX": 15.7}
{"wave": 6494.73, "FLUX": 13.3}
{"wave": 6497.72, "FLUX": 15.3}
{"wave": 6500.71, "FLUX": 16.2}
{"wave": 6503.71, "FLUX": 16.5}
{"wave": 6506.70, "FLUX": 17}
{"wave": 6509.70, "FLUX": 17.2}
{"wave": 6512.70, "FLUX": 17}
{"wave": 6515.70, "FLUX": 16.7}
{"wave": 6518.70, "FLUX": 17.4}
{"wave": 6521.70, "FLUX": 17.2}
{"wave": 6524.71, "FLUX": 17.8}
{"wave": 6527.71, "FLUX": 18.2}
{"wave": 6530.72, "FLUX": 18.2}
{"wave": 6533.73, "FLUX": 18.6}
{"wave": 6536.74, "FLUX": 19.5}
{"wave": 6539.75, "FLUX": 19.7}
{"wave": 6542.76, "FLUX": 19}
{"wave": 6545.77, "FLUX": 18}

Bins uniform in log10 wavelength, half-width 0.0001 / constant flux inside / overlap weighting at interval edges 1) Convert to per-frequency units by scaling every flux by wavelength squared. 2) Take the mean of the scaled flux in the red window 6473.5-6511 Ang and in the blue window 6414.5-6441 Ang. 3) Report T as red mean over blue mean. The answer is 1.2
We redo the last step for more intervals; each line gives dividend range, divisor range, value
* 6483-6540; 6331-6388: 1.45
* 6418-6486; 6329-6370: 1.19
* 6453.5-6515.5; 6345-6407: 1.36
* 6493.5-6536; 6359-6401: 1.56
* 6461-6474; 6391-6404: 1.27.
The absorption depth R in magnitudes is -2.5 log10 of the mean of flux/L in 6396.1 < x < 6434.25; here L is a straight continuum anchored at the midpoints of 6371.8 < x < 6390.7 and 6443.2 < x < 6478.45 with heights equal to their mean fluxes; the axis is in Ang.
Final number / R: -0.09 mag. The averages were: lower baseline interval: 10.6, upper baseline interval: 15.3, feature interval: 13.7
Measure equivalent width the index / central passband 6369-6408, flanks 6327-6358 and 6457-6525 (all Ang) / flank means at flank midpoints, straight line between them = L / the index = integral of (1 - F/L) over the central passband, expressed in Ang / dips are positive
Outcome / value 7.0 Ang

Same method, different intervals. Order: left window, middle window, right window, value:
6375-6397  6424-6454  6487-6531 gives -2.56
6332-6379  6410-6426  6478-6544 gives 0.61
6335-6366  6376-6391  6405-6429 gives 3.66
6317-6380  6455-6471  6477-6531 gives 0.38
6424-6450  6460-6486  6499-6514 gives 0.16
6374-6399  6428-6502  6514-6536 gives -1.78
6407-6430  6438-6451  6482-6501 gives 0.12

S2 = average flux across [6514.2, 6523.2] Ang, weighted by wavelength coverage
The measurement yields 17.1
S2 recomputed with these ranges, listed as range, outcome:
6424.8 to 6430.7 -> 14.7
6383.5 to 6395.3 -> 10.5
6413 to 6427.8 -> 13.9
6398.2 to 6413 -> 13.3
